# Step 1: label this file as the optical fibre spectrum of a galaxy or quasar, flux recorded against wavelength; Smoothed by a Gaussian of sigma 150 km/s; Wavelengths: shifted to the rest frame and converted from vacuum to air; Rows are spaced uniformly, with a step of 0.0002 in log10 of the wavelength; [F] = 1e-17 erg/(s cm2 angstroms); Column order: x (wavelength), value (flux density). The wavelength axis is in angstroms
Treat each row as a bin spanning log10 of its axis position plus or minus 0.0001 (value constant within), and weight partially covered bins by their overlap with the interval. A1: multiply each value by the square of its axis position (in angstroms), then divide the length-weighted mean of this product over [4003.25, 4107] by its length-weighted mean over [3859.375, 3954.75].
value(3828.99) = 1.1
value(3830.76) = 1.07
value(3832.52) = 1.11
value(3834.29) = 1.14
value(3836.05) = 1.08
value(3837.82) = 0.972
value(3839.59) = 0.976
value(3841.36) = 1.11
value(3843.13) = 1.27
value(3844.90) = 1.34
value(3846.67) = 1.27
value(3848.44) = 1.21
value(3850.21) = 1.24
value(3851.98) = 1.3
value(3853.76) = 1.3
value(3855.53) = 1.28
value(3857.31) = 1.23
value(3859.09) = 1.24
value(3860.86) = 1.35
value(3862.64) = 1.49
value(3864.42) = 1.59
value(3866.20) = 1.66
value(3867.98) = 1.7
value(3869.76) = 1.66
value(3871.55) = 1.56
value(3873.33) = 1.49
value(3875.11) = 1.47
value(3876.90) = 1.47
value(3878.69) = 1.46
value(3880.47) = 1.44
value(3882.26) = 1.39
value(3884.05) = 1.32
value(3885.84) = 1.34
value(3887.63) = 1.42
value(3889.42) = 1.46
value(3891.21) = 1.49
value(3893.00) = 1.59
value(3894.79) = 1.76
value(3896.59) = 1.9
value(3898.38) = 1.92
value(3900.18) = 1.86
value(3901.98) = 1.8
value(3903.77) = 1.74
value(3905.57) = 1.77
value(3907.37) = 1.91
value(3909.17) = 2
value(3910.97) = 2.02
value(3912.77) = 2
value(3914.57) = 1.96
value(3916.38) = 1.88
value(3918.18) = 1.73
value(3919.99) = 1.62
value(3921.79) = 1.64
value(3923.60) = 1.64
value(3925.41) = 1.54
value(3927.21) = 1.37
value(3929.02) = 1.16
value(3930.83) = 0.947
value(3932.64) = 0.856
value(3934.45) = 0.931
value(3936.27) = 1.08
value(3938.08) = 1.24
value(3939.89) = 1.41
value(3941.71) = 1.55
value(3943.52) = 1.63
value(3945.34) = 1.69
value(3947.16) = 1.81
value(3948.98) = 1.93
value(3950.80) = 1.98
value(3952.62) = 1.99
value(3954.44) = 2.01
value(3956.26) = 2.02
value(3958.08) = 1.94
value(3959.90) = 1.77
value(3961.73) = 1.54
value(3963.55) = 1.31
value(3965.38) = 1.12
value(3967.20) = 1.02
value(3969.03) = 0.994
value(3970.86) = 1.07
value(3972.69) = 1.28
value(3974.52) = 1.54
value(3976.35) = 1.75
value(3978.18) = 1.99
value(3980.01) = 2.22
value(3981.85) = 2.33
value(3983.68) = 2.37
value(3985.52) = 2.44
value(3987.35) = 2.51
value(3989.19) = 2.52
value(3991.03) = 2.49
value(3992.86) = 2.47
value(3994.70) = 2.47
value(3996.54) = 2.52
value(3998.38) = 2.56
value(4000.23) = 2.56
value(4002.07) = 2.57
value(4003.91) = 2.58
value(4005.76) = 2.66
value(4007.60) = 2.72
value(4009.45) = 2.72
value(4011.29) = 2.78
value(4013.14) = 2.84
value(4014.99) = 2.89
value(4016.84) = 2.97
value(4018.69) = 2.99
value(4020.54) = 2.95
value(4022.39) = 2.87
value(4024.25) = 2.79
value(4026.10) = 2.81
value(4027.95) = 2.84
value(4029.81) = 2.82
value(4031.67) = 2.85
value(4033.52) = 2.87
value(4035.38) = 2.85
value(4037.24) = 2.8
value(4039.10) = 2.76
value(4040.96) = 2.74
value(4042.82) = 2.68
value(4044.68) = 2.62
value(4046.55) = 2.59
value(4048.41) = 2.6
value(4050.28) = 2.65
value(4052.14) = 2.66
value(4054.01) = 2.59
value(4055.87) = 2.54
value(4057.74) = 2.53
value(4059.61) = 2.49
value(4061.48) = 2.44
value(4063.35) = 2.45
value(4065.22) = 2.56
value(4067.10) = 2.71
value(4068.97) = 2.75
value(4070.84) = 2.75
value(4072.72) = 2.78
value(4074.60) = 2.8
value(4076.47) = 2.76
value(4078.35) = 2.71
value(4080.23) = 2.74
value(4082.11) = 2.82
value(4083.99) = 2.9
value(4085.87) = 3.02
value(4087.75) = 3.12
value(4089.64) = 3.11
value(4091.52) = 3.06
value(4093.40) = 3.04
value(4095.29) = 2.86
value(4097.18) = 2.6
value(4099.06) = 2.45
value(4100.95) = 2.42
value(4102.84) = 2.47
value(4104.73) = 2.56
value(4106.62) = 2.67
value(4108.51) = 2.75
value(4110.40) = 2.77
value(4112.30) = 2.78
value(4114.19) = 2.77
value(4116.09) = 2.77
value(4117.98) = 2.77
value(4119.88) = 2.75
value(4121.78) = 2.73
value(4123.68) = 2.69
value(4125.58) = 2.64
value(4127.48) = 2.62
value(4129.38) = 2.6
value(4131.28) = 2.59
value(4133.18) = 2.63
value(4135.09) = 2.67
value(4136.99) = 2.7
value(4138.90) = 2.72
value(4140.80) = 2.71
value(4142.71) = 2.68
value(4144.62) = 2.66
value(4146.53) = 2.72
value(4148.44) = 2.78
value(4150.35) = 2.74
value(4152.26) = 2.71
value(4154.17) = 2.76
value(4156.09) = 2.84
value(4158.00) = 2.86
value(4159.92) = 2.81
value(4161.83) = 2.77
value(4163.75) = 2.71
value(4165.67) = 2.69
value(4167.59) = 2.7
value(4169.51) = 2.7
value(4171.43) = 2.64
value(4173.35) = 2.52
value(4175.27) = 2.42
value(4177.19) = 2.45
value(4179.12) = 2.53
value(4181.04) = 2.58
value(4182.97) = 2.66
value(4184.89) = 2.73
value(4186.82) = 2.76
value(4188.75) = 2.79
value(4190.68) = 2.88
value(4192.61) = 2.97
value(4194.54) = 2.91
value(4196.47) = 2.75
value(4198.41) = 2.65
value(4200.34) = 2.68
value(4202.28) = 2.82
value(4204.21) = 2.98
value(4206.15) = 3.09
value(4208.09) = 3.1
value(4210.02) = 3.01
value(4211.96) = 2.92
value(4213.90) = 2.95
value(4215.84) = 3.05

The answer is 1.86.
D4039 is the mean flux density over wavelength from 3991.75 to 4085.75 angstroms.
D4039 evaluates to 2.71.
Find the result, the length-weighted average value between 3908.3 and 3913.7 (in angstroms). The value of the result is 2.01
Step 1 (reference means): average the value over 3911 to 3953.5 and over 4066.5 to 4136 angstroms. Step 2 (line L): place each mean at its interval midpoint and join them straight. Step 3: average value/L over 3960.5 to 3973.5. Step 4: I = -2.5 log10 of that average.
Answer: 0.44 mag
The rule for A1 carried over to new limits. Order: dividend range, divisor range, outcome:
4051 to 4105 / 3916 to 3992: 1.73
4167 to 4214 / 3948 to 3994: 1.65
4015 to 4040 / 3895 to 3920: 1.62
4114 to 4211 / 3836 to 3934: 2.10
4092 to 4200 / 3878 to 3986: 1.84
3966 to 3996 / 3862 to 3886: 1.38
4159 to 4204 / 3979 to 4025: 1.12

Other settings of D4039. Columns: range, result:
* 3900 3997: 1.74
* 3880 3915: 1.7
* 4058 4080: 2.65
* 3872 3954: 1.59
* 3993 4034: 2.75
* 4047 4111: 2.71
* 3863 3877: 1.58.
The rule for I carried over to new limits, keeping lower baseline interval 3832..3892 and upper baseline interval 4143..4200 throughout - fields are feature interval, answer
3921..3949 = 0.21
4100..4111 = -0.08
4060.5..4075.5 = -0.18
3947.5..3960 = -0.12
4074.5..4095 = -0.24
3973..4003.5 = -0.21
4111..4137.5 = -0.08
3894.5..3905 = -0.21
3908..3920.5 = -0.20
